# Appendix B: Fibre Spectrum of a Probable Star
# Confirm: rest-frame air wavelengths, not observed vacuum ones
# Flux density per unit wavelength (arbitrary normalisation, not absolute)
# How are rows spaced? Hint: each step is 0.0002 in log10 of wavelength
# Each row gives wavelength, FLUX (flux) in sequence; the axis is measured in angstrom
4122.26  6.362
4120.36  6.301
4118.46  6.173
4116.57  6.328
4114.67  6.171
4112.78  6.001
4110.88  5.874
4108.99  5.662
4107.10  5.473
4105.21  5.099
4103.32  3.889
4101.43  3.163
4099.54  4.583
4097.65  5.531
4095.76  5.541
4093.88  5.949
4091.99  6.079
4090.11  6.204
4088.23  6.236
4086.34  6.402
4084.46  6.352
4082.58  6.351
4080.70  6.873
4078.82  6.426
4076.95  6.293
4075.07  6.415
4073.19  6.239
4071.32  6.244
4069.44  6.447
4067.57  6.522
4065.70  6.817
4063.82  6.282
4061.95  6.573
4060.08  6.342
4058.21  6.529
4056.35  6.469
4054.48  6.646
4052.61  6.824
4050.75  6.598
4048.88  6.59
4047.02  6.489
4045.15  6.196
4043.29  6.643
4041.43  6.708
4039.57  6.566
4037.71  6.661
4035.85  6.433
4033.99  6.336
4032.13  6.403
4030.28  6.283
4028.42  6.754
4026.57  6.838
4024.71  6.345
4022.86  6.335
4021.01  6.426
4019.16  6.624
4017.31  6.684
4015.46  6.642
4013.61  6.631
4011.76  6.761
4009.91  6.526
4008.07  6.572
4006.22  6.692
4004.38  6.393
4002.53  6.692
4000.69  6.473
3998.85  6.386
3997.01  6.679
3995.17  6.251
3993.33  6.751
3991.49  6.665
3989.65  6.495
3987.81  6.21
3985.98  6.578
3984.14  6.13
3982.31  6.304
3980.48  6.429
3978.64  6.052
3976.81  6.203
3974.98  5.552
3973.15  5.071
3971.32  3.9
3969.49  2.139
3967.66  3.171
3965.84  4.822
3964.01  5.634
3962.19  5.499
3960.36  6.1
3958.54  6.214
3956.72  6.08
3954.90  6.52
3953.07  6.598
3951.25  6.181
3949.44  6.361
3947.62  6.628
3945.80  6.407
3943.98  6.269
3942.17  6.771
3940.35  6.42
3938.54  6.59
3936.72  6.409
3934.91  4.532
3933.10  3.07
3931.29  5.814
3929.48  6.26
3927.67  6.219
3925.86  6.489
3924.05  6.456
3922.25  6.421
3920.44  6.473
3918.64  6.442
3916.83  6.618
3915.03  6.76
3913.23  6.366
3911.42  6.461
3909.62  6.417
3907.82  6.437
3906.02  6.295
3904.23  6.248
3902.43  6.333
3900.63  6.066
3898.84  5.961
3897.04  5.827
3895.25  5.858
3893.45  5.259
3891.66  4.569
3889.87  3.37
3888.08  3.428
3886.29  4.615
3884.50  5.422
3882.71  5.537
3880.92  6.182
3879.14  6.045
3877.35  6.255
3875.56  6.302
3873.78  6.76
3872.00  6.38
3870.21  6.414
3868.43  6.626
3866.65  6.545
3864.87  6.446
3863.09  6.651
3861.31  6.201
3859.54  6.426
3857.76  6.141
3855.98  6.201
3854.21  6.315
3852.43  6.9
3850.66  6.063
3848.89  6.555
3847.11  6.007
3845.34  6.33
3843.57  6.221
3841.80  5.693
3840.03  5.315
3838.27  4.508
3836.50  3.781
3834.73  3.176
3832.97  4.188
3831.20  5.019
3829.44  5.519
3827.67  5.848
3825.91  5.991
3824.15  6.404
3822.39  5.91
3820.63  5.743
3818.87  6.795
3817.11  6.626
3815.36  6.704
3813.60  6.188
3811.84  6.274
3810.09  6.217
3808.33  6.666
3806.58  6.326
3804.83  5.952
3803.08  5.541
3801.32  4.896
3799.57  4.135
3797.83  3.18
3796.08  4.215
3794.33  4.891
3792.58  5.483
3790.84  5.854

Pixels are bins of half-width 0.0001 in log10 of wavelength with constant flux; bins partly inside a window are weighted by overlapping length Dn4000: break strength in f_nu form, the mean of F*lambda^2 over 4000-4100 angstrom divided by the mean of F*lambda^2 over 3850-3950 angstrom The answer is 1.14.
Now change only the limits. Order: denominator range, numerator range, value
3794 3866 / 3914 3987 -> 1.09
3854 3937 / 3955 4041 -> 1.08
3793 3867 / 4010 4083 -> 1.27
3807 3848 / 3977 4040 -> 1.25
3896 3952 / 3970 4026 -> 1.05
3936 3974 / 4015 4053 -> 1.19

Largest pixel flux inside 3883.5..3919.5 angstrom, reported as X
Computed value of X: 6.76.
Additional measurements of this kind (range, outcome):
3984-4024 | 6.761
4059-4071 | 6.817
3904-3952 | 6.771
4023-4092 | 6.873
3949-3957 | 6.598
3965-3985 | 6.429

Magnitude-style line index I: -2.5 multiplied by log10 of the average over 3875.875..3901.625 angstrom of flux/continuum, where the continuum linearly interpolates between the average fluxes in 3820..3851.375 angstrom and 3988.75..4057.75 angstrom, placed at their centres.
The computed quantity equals 0.08 mag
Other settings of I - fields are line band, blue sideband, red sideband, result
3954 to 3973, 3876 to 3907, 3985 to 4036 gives 0.22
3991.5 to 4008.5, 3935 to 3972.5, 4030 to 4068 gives -0.08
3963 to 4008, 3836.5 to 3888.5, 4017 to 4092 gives 0.09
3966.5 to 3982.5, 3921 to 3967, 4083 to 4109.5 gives 0.20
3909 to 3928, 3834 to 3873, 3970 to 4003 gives -0.08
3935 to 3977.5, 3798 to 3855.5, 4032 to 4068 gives 0.09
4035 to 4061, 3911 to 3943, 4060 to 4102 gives -0.08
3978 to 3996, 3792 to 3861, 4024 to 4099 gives -0.04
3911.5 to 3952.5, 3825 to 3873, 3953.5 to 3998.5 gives -0.07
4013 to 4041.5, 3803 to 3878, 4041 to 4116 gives -0.08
